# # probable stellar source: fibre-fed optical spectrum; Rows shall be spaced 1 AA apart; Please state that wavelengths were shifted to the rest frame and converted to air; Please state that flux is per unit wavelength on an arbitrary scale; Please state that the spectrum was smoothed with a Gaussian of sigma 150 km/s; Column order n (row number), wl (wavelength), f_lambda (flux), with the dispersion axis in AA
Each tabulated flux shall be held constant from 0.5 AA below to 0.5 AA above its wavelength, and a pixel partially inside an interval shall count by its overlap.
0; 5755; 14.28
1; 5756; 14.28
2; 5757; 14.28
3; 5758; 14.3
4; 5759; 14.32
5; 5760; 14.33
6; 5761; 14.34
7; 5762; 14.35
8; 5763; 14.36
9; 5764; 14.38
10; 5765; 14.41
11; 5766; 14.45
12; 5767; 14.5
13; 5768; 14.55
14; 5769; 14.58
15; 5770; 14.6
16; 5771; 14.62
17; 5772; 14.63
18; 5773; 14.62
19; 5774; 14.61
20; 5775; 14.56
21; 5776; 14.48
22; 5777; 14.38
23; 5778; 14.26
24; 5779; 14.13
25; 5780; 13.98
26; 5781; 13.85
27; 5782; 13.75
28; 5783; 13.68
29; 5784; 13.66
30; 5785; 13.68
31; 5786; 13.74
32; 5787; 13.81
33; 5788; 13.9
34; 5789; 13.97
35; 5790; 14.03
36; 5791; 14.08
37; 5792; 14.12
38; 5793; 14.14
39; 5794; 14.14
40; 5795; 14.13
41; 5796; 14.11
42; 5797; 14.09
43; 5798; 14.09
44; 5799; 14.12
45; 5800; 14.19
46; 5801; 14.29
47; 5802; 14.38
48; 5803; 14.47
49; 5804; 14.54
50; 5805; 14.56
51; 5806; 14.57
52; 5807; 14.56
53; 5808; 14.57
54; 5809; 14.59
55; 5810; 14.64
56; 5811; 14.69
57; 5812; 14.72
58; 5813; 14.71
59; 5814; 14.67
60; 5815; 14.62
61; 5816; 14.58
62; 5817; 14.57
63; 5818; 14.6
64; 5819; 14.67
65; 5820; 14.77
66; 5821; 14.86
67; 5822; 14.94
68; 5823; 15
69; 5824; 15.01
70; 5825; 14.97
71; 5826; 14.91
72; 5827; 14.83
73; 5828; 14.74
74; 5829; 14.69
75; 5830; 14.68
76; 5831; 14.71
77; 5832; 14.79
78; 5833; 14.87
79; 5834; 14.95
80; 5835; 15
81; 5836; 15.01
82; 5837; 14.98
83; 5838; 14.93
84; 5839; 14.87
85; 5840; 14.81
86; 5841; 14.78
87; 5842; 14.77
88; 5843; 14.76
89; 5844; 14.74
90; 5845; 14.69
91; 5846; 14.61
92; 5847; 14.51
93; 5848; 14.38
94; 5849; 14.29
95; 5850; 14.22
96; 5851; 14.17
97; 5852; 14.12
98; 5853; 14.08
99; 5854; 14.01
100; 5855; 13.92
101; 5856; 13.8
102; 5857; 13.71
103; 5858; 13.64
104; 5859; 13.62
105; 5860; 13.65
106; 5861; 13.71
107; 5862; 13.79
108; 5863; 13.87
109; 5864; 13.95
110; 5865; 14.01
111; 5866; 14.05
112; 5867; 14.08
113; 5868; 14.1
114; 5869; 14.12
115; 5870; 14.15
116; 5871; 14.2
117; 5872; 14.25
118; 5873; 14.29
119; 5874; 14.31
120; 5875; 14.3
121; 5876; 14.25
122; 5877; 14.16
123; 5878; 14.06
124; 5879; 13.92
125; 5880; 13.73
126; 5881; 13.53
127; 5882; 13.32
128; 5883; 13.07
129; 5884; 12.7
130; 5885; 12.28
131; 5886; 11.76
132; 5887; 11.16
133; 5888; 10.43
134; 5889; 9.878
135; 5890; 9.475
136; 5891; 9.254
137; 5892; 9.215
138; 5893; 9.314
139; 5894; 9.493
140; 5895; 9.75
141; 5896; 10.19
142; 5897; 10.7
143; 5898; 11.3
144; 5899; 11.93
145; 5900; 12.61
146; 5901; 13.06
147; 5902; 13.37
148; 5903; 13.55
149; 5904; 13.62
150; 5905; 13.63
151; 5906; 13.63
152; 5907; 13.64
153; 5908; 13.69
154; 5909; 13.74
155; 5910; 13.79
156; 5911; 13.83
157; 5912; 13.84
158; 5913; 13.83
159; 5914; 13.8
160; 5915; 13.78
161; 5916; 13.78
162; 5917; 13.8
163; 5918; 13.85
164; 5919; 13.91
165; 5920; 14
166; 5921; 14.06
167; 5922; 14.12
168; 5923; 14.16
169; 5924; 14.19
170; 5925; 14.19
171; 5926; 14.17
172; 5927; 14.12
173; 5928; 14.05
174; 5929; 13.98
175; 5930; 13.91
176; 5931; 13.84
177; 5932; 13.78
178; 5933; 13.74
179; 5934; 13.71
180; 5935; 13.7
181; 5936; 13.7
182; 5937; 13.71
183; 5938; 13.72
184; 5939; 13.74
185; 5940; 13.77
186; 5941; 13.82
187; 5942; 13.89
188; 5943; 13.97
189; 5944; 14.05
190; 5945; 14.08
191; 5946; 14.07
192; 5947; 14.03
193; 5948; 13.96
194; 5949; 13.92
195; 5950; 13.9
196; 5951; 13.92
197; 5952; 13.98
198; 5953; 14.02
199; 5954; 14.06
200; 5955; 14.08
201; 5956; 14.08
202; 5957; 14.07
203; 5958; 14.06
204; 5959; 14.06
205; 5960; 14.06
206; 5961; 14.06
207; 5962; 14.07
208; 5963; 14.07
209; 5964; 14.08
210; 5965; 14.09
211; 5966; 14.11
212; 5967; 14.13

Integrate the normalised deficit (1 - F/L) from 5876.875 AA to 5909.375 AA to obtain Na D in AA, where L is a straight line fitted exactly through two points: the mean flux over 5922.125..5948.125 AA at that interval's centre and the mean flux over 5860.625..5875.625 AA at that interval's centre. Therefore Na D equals 4.54 AA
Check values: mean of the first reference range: 14.1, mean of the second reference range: 13.9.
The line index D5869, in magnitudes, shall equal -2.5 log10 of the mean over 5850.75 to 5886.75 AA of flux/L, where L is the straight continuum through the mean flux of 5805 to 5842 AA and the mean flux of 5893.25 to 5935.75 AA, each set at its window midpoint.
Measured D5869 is 0.02 mag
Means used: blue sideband 14.8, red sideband 13.3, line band 13.8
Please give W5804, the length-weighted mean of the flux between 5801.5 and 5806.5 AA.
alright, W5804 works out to 14.5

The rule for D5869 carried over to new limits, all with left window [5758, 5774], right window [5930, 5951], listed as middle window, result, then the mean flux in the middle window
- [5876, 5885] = 0.04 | 13.5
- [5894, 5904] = 0.19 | 11.8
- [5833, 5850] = -0.04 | 14.7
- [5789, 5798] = 0.02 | 14.1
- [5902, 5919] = 0.02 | 13.7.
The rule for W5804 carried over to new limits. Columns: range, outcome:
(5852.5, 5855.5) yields 14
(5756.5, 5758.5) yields 14.3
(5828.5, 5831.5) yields 14.7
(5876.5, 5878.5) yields 14.1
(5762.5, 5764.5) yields 14.4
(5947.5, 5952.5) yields 13.9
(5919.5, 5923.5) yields 14.1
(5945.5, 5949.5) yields 14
